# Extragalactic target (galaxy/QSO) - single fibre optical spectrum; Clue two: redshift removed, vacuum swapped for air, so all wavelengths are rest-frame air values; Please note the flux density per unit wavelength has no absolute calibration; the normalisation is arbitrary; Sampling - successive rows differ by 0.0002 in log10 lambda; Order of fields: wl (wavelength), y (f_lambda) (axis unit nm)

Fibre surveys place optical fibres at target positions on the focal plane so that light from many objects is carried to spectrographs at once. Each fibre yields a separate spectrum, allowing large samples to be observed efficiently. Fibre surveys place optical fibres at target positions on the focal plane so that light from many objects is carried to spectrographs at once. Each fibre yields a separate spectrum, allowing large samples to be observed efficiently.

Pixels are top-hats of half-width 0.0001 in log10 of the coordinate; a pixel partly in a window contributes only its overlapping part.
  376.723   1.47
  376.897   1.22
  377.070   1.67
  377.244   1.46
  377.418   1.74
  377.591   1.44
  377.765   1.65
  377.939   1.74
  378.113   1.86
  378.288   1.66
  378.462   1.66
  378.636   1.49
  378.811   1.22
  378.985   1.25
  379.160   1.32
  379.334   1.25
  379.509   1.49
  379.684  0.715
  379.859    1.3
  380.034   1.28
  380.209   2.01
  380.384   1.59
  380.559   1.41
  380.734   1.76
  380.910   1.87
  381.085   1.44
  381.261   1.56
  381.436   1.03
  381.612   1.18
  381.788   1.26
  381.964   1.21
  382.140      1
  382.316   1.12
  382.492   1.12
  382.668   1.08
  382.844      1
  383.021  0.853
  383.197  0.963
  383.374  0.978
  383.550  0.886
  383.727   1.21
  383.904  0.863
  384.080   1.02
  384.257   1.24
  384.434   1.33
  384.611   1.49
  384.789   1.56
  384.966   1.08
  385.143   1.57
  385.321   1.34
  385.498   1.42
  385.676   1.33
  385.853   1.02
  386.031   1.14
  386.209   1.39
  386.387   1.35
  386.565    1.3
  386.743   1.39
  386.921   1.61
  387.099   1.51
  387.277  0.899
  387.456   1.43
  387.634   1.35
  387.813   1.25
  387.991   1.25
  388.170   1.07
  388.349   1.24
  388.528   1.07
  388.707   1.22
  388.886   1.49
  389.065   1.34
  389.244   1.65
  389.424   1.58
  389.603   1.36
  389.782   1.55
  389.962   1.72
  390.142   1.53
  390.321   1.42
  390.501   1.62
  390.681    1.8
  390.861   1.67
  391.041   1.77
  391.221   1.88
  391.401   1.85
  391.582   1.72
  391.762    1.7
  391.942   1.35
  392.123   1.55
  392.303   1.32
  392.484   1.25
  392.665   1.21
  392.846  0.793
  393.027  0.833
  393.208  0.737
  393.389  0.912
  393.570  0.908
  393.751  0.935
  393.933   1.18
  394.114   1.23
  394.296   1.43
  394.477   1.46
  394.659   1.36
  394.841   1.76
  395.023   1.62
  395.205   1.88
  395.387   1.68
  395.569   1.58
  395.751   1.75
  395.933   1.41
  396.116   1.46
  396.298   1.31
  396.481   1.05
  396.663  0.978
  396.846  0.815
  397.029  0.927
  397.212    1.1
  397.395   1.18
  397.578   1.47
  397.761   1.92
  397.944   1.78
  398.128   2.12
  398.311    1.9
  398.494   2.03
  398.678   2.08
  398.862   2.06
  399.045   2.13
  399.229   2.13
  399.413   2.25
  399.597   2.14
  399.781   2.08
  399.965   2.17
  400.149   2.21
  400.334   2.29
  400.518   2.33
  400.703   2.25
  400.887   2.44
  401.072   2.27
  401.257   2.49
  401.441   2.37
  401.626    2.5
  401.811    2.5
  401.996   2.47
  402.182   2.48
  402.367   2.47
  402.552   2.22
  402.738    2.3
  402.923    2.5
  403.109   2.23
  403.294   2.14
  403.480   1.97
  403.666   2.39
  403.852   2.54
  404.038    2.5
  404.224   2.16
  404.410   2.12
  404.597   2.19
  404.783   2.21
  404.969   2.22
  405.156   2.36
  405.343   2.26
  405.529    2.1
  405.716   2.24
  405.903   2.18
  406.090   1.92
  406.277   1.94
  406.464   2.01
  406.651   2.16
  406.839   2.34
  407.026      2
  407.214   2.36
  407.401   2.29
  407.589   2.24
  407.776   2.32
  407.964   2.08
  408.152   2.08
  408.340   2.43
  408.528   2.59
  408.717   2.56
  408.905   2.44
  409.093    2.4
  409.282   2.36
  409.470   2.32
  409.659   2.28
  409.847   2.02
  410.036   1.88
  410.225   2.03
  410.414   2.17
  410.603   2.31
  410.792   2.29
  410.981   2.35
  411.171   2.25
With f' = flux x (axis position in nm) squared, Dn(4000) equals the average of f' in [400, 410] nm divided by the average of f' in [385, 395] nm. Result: 1.8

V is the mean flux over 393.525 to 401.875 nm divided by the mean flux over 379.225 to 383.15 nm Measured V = 1.36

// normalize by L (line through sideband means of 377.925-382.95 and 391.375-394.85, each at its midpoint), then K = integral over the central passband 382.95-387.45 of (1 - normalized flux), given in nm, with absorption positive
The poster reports 0.30 nm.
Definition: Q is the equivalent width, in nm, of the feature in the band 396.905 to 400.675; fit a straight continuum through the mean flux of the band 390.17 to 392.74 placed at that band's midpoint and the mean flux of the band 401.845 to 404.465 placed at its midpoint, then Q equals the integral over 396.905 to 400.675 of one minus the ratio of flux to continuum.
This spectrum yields 0.27 nm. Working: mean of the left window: 1.58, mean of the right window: 2.33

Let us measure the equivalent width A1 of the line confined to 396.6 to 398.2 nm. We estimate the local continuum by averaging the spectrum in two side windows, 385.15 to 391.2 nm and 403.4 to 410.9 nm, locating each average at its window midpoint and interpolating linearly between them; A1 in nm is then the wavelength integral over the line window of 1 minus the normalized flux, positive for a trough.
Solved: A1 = 0.40 nm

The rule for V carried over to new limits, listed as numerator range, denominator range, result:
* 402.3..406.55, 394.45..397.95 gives 1.57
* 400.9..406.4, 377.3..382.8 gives 1.62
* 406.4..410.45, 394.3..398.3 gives 1.53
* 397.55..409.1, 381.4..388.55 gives 1.85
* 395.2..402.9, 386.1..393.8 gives 1.41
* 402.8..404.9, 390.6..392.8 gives 1.44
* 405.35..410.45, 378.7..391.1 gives 1.67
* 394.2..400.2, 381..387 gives 1.37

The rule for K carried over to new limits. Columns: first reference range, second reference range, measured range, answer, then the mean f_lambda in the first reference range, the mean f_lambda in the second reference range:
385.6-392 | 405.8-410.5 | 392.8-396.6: 0.86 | 1.44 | 2.22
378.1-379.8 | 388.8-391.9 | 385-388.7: 0.60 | 1.37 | 1.62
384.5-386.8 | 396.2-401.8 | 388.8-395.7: 0.72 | 1.34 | 1.9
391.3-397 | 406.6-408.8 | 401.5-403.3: -0.46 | 1.32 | 2.29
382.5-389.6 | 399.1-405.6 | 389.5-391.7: -0.16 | 1.25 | 2.29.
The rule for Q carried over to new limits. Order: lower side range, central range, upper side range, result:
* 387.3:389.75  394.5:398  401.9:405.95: 0.74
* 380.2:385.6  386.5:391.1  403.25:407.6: 0.26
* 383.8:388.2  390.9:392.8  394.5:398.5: -0.19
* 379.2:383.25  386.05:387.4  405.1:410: 0.13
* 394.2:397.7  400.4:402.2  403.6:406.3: -0.50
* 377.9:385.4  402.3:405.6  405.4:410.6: -0.31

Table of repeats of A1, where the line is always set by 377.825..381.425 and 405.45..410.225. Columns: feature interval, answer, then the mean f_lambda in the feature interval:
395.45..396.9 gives 0.45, 1.31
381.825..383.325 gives 0.49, 1.05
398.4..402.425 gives -0.50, 2.28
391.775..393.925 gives 0.86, 1.1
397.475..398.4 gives 0.06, 1.83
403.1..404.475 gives -0.10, 2.26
